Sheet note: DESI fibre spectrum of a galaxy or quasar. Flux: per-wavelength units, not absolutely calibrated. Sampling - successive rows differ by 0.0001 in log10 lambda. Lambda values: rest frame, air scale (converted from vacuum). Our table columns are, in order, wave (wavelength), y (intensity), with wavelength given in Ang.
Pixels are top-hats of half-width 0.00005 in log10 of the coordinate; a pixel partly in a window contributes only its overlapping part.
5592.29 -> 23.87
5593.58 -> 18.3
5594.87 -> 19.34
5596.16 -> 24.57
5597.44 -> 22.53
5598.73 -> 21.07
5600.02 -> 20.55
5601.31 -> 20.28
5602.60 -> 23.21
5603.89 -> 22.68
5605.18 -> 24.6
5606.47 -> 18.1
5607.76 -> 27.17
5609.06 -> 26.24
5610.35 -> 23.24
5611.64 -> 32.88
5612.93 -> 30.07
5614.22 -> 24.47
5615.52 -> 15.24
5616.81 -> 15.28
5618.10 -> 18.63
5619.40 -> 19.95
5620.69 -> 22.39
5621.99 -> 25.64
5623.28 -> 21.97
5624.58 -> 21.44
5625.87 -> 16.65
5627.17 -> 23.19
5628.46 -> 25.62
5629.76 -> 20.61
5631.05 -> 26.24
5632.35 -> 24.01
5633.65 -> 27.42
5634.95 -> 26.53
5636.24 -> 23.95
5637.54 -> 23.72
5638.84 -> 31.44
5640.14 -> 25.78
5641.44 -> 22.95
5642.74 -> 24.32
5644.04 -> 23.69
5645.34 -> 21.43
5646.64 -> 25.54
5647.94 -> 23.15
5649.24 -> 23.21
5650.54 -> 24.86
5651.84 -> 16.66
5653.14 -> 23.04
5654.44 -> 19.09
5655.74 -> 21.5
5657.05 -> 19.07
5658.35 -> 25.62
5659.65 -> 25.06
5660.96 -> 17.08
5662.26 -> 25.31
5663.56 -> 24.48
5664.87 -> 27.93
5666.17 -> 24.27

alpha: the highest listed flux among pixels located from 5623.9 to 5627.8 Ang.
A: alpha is 23.19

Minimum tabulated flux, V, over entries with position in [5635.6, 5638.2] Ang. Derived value 23.72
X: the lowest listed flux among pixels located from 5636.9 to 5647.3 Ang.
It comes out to 21.43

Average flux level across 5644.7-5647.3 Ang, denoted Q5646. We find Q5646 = 23.5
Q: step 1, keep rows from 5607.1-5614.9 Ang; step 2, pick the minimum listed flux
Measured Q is 23.24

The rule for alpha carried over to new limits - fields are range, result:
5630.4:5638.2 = 27.42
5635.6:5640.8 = 31.44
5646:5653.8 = 25.54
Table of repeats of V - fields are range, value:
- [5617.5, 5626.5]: 16.65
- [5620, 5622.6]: 22.39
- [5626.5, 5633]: 20.61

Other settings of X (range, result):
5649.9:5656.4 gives 16.66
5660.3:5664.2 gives 17.08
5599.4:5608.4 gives 18.1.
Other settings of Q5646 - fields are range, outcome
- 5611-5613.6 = 31.5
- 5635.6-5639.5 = 26.3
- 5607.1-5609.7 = 26.6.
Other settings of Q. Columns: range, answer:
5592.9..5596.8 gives 18.3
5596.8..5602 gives 20.28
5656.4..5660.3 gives 19.07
